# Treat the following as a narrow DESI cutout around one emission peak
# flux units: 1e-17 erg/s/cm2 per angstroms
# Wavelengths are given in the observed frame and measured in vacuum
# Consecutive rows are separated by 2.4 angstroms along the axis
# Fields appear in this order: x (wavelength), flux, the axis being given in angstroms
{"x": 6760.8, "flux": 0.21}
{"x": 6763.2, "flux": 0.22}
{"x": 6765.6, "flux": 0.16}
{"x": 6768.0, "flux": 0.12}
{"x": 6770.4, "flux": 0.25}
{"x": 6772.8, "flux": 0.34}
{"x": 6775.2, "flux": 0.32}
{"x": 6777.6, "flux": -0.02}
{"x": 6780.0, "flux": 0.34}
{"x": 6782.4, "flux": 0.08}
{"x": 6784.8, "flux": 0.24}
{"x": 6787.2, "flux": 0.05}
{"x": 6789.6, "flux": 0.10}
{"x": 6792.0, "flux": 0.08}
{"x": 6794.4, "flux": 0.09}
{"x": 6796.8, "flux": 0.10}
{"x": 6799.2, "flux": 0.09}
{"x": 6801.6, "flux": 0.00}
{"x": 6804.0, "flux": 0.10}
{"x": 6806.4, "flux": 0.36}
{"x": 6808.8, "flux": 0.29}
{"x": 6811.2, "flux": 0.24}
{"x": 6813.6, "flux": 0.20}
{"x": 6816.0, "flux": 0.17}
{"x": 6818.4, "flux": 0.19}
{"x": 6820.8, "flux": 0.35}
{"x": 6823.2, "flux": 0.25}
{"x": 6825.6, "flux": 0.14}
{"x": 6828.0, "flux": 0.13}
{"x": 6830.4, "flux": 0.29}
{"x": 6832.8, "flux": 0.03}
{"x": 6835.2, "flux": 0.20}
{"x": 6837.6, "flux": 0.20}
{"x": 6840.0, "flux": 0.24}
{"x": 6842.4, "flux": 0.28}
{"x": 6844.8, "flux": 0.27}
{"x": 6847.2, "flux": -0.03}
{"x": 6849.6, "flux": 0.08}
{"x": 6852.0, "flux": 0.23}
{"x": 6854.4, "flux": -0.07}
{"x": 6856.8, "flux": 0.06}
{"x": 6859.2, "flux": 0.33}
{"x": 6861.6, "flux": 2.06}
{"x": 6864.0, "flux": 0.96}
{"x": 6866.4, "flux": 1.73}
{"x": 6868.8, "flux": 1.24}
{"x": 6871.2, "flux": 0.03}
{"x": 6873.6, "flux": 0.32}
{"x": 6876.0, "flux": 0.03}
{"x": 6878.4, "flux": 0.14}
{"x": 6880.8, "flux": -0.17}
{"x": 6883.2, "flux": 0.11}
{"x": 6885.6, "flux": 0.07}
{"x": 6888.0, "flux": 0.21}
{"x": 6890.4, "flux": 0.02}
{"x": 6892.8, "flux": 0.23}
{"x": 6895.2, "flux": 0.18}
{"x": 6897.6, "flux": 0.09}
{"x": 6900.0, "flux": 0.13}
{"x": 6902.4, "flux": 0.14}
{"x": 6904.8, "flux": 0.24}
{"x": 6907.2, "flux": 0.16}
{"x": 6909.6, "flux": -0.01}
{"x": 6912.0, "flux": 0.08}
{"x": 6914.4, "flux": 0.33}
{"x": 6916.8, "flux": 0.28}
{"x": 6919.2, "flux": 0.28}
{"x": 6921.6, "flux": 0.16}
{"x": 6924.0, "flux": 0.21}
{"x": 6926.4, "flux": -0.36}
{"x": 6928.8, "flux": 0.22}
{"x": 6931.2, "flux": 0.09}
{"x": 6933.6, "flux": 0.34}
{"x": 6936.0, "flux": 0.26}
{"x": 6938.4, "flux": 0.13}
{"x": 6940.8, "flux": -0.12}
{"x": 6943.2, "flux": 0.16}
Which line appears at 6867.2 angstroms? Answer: [O II]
